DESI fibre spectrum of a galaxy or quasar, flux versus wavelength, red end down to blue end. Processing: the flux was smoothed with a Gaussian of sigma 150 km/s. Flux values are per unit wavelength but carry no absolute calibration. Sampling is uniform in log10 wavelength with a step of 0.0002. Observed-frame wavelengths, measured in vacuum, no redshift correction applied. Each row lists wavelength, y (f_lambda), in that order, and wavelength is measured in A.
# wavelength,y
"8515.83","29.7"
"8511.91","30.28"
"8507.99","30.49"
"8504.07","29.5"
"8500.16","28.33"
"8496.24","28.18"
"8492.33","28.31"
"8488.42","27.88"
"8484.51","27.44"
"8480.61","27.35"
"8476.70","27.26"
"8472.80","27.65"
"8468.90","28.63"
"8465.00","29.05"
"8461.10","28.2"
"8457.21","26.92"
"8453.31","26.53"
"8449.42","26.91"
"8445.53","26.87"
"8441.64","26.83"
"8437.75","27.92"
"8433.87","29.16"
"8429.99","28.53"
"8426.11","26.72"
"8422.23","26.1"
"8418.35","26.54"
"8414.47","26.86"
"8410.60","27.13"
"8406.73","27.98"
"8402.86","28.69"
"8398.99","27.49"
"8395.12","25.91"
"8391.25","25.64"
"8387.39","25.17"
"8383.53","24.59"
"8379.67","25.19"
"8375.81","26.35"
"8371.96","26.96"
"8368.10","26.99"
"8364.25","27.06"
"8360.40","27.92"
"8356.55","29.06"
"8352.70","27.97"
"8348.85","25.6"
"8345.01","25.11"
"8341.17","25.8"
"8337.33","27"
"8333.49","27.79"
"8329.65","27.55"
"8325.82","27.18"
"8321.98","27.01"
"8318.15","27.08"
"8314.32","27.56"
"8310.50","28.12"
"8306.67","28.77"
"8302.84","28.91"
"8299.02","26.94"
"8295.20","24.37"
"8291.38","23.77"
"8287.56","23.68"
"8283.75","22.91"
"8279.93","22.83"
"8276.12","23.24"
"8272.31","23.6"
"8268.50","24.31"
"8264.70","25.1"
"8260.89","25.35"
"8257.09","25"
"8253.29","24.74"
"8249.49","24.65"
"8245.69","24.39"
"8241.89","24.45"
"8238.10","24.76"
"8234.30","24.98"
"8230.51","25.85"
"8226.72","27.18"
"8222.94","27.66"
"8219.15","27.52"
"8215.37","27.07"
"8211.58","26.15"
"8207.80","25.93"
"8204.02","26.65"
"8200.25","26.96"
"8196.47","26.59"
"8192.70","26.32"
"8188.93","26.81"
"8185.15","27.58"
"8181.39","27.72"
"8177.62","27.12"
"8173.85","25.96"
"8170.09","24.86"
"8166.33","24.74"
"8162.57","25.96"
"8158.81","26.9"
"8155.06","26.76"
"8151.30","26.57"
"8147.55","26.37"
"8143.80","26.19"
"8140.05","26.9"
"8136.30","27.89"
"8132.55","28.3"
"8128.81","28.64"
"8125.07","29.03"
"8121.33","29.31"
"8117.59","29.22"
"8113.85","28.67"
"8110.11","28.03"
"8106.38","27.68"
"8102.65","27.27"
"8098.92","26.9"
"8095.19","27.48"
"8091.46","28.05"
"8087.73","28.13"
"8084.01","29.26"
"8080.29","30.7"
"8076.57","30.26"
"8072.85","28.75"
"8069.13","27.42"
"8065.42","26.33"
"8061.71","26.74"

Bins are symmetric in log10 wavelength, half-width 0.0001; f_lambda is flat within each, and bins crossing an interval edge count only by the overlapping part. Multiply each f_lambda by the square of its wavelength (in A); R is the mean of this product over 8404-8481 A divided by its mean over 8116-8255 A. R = 1.10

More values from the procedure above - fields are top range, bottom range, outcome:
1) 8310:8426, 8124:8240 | 1.05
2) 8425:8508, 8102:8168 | 1.10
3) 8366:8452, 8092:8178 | 1.05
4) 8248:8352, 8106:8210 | 0.98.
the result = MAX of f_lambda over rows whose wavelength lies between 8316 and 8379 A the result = 29.06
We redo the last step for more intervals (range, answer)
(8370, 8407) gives 28.69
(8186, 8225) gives 27.66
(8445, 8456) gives 26.91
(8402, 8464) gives 29.16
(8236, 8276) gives 25.35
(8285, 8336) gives 28.91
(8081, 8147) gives 29.31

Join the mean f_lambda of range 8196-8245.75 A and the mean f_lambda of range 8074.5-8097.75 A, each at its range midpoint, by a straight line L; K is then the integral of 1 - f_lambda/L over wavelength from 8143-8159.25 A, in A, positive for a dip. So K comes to 0.6 A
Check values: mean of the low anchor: 28.9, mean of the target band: 26.6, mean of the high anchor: 26.2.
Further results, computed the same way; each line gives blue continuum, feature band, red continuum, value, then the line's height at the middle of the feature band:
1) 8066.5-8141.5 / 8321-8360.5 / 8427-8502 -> 1.3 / 28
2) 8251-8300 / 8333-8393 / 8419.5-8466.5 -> -1.3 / 25.9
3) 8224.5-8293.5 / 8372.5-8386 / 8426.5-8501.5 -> 0.4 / 26.4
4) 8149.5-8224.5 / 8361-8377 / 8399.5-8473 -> 0.2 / 27.3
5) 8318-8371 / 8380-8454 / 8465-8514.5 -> 2.4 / 27.8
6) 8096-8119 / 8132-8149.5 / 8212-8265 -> 0.2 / 27.3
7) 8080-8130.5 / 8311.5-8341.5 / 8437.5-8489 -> 0.7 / 27.8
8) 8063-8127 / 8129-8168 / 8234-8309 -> 0.8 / 27.3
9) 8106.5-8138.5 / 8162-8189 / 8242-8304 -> 0.8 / 27.2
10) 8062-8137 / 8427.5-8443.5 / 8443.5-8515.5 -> 0.1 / 28.2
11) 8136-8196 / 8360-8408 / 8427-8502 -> 1.5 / 27.4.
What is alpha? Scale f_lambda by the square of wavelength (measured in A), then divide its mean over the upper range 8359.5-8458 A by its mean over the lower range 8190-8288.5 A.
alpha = 1.11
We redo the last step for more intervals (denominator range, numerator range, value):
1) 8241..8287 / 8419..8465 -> 1.18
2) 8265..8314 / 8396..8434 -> 1.12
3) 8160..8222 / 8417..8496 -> 1.11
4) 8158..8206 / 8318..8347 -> 1.05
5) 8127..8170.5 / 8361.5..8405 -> 1.05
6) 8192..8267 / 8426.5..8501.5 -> 1.14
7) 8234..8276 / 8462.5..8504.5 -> 1.21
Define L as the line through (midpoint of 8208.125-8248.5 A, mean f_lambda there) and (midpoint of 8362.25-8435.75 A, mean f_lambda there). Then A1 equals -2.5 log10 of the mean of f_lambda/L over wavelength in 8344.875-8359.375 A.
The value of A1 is -0.026 mag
